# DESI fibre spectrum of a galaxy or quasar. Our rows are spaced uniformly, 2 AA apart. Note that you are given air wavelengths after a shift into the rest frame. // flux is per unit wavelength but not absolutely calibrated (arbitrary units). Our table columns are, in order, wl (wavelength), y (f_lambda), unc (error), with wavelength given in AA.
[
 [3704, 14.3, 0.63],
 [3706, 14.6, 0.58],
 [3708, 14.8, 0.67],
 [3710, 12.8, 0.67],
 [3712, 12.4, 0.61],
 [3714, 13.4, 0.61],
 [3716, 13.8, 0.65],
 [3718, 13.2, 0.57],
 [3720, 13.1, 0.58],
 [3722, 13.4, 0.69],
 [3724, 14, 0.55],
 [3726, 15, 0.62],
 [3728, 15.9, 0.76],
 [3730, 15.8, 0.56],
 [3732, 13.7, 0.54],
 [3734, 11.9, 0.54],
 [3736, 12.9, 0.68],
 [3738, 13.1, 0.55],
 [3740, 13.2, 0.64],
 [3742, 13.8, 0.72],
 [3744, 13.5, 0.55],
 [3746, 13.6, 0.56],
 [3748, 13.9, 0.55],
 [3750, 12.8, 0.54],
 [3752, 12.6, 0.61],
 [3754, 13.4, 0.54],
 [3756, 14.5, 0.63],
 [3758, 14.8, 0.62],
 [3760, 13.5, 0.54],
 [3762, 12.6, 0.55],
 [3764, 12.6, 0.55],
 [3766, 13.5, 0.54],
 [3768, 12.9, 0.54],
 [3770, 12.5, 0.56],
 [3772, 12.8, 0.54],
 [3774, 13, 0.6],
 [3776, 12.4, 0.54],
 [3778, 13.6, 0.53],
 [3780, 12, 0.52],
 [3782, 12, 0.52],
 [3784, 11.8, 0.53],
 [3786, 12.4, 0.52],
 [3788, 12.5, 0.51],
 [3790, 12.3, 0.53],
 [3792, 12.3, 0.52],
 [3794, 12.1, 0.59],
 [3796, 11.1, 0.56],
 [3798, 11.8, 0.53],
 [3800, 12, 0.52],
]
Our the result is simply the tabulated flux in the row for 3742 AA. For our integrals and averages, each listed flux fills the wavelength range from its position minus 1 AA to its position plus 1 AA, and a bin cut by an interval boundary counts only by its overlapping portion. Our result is 13.8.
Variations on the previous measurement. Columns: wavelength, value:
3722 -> 13.4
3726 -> 15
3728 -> 15.9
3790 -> 12.3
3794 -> 12.1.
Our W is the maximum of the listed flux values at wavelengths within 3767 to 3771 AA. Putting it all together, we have 12.9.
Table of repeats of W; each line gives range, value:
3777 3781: 13.6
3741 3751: 13.9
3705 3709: 14.8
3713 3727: 15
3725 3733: 15.9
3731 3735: 13.7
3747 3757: 14.5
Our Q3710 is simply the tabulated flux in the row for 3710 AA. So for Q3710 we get 12.8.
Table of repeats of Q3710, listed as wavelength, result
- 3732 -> 13.7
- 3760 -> 13.5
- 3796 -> 11.1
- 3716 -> 13.8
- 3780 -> 12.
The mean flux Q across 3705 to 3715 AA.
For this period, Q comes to 13.6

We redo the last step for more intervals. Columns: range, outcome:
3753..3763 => 13.8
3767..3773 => 12.7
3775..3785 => 12.4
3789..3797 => 11.9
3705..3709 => 14.7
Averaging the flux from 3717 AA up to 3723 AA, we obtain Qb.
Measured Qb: 13.2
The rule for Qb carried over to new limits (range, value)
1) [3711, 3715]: 12.9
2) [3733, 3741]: 12.8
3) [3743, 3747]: 13.6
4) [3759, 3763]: 13.1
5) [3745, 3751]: 13.4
